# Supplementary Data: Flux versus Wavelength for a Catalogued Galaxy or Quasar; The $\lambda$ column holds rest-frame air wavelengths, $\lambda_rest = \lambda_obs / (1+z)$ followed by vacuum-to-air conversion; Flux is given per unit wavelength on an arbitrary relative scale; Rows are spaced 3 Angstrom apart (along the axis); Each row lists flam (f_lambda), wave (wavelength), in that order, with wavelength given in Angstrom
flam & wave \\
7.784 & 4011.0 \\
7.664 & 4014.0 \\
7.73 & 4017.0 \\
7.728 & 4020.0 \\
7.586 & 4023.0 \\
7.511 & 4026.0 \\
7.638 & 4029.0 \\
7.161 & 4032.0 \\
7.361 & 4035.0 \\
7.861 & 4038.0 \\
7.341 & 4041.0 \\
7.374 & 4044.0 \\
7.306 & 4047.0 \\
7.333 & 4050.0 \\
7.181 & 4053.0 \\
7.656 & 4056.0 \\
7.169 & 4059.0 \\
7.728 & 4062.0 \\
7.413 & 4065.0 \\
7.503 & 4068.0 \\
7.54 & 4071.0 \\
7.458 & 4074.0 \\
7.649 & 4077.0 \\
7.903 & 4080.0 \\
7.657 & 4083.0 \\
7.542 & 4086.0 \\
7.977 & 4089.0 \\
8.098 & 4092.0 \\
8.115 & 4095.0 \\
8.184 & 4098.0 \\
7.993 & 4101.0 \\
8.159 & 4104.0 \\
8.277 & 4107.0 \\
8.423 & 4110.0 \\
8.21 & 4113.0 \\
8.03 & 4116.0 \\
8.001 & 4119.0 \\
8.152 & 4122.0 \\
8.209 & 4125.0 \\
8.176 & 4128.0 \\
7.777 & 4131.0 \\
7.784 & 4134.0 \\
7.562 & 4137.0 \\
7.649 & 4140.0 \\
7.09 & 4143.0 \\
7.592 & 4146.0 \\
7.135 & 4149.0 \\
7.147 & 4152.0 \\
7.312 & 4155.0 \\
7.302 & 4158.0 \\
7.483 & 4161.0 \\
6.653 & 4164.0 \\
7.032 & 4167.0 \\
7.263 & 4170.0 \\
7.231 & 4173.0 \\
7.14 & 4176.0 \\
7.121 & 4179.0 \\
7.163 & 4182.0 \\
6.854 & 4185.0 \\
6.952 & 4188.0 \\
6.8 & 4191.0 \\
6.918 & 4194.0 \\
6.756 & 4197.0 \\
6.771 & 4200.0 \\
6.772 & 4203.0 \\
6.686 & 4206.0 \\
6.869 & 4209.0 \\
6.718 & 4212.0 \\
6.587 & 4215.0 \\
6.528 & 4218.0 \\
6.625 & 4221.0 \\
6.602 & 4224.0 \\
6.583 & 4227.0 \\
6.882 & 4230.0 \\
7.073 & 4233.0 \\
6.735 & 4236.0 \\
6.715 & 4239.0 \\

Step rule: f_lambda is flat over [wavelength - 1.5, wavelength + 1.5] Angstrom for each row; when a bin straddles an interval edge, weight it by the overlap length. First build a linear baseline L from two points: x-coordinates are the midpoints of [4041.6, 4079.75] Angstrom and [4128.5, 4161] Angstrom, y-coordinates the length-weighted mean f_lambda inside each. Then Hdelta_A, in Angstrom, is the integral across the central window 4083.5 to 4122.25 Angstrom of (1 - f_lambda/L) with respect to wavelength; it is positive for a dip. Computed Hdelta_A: -3.2 Angstrom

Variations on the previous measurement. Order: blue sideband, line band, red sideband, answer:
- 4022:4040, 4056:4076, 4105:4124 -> 0.8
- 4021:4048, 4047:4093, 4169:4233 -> -1.5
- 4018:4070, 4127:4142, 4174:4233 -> -1.4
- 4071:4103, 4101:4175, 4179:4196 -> -2.6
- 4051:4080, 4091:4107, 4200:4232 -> -1.8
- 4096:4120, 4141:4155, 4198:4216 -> 0.6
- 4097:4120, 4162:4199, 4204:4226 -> 0.8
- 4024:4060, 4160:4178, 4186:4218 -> -0.6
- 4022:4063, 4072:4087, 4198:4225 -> -0.8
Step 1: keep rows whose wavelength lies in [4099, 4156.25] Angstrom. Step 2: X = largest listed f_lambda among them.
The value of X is 8.423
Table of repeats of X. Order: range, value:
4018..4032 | 7.728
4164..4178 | 7.263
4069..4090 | 7.977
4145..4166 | 7.592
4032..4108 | 8.277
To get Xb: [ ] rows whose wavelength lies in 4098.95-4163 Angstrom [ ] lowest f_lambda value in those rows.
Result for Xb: 7.09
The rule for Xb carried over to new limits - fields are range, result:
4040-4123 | 7.169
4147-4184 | 6.653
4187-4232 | 6.528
